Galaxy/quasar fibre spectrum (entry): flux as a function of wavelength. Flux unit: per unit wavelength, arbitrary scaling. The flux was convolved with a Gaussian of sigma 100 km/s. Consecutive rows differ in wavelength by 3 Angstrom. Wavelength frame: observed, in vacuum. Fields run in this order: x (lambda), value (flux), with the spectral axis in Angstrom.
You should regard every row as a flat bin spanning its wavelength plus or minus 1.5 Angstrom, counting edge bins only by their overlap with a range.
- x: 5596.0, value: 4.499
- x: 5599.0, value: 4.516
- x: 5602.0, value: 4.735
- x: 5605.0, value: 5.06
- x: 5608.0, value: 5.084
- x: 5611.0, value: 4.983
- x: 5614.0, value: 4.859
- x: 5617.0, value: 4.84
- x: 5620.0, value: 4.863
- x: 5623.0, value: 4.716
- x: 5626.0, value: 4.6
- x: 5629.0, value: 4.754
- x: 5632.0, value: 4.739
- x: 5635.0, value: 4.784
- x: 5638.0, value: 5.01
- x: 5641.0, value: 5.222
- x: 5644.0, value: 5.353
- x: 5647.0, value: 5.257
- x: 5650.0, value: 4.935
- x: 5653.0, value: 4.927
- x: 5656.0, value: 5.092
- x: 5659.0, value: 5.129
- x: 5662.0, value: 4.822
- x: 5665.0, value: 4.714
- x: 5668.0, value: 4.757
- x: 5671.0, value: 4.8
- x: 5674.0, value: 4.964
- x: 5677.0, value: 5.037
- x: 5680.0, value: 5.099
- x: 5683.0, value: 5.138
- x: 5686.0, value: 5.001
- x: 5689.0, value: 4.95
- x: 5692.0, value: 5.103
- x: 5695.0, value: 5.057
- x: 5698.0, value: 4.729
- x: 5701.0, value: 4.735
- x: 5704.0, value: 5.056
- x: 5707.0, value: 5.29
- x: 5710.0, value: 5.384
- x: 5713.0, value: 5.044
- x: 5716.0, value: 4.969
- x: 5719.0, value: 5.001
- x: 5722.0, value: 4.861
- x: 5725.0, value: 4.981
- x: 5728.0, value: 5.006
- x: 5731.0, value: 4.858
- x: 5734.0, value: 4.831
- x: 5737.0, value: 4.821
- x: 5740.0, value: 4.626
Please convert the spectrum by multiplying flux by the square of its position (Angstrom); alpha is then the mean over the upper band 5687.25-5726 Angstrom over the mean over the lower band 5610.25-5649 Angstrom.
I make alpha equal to 1.05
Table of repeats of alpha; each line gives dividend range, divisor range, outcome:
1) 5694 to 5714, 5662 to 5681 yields 1.04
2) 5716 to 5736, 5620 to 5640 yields 1.06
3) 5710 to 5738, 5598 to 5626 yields 1.06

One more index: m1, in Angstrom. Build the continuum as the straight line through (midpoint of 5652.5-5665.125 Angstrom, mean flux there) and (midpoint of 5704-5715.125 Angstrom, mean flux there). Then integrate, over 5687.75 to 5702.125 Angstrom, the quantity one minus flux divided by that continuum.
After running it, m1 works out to 0.59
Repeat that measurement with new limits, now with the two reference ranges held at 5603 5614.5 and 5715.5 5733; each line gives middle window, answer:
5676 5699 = -0.3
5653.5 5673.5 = 0.3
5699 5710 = -0.2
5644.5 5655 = -0.2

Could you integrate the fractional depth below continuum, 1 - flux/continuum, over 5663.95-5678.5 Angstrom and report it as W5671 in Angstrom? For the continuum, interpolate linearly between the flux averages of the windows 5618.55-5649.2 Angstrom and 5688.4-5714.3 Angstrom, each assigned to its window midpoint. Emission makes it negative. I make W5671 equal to 0.4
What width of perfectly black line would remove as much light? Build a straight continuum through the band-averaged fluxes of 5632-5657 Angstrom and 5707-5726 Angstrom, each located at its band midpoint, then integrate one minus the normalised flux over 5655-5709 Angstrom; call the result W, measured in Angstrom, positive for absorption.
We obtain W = 0.9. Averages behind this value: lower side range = 5.05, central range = 4.97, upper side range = 5.06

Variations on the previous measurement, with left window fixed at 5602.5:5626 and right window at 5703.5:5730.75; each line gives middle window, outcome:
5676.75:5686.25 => -0.2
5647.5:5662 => -0.2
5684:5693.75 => 0.0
